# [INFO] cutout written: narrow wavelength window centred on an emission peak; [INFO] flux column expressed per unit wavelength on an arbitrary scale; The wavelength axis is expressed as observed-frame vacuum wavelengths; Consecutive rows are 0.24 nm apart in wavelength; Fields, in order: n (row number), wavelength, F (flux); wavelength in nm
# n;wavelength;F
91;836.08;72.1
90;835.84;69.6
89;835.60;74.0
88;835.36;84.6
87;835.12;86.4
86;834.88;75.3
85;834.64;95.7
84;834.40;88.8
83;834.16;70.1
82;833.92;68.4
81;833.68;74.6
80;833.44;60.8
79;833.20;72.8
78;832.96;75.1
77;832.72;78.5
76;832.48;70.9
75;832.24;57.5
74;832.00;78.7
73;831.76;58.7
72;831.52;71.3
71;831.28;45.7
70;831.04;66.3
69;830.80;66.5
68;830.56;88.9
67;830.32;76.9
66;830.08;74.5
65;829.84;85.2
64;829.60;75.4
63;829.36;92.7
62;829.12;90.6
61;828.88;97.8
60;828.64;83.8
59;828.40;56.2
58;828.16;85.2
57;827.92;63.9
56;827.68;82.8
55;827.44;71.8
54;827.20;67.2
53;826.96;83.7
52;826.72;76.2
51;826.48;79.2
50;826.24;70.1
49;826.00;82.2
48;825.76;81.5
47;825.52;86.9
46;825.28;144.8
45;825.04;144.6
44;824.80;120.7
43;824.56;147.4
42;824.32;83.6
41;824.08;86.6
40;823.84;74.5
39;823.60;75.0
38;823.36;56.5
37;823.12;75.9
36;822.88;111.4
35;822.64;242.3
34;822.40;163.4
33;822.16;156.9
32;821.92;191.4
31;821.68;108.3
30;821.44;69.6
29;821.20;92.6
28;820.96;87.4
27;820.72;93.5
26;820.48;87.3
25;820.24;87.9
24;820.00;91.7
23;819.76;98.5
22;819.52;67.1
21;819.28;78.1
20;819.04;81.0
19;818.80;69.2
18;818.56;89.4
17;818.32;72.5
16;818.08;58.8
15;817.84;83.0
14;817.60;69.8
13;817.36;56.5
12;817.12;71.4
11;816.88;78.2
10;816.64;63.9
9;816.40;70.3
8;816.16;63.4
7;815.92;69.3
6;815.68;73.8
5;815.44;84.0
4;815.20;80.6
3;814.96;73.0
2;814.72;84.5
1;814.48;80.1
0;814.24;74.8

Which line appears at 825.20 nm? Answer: [N II] 6583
